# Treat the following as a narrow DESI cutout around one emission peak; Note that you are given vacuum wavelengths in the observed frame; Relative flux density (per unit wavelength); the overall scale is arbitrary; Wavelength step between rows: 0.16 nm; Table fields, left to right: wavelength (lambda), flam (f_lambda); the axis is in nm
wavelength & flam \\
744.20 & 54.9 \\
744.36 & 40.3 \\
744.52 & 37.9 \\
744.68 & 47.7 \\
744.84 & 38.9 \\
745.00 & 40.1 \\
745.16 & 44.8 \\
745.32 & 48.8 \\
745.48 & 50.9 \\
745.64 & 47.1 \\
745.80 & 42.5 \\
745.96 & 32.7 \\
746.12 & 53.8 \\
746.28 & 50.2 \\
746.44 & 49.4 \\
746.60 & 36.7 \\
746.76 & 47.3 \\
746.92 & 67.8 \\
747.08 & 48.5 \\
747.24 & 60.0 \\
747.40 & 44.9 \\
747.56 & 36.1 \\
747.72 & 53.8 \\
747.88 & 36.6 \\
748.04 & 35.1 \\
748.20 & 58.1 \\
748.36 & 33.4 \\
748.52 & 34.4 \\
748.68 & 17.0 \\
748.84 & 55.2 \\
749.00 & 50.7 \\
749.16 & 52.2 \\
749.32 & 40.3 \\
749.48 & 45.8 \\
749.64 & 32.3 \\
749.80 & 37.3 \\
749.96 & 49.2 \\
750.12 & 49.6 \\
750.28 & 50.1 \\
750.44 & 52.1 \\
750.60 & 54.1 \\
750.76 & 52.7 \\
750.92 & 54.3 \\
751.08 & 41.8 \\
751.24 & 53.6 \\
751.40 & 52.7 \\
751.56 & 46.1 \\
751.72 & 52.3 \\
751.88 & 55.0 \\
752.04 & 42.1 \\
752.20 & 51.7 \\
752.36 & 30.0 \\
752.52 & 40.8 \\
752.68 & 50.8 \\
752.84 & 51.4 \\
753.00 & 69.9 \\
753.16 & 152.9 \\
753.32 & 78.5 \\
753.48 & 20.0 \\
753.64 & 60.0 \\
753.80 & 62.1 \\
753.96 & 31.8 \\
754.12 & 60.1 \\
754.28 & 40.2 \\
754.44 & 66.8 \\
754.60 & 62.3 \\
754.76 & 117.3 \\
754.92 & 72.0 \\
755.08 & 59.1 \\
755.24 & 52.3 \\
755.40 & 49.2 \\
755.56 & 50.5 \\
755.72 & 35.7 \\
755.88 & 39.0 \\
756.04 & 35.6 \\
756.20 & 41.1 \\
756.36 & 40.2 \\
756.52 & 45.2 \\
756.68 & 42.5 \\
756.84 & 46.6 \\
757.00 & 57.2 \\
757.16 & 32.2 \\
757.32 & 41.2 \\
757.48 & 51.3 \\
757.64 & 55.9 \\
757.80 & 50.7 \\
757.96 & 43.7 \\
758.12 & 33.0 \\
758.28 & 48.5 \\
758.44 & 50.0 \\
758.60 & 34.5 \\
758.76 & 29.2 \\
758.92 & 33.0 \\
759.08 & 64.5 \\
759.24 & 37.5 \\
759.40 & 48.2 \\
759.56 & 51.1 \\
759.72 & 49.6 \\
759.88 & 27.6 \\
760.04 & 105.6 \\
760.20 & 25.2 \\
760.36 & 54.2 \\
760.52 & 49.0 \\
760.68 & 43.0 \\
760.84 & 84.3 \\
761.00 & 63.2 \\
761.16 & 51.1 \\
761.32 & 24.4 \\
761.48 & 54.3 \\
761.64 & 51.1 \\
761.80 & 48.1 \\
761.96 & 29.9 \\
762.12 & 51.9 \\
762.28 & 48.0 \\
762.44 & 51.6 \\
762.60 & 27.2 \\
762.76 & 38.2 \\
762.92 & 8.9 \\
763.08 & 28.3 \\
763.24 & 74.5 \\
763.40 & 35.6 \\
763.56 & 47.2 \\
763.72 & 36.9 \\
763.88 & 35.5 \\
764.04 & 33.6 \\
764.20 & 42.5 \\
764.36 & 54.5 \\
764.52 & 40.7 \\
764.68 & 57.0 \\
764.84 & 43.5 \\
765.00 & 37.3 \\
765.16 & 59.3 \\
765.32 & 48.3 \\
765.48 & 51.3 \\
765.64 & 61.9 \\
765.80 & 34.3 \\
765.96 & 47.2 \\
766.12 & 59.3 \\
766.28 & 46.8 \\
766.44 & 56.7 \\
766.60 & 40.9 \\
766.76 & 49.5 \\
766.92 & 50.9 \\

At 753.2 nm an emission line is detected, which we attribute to [S II]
